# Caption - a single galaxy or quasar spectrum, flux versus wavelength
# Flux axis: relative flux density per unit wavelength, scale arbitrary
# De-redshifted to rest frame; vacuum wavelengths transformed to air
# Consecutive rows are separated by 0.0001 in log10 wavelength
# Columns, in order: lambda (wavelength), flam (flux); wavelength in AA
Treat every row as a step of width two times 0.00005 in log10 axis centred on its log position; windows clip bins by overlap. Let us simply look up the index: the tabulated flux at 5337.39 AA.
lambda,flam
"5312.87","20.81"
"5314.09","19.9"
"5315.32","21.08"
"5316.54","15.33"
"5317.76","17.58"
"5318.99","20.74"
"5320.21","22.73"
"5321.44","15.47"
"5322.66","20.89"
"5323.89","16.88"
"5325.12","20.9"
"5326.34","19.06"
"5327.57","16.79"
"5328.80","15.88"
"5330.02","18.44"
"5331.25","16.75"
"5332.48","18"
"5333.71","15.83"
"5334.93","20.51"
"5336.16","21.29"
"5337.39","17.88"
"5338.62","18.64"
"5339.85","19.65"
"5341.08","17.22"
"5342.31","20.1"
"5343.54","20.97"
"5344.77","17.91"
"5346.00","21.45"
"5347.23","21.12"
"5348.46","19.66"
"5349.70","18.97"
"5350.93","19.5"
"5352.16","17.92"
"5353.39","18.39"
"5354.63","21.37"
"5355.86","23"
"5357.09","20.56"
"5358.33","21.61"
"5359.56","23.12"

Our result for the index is 17.88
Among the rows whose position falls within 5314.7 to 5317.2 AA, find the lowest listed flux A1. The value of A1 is 15.33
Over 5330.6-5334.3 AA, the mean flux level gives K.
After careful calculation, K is 16.8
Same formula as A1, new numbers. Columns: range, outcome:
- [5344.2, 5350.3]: 17.91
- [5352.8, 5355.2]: 18.39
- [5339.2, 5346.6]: 17.22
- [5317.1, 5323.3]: 15.47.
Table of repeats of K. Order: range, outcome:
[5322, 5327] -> 19.4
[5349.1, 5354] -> 18.7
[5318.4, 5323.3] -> 19.9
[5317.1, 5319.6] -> 19.1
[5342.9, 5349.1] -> 20.2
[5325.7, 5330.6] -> 17.6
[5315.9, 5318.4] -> 16.6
